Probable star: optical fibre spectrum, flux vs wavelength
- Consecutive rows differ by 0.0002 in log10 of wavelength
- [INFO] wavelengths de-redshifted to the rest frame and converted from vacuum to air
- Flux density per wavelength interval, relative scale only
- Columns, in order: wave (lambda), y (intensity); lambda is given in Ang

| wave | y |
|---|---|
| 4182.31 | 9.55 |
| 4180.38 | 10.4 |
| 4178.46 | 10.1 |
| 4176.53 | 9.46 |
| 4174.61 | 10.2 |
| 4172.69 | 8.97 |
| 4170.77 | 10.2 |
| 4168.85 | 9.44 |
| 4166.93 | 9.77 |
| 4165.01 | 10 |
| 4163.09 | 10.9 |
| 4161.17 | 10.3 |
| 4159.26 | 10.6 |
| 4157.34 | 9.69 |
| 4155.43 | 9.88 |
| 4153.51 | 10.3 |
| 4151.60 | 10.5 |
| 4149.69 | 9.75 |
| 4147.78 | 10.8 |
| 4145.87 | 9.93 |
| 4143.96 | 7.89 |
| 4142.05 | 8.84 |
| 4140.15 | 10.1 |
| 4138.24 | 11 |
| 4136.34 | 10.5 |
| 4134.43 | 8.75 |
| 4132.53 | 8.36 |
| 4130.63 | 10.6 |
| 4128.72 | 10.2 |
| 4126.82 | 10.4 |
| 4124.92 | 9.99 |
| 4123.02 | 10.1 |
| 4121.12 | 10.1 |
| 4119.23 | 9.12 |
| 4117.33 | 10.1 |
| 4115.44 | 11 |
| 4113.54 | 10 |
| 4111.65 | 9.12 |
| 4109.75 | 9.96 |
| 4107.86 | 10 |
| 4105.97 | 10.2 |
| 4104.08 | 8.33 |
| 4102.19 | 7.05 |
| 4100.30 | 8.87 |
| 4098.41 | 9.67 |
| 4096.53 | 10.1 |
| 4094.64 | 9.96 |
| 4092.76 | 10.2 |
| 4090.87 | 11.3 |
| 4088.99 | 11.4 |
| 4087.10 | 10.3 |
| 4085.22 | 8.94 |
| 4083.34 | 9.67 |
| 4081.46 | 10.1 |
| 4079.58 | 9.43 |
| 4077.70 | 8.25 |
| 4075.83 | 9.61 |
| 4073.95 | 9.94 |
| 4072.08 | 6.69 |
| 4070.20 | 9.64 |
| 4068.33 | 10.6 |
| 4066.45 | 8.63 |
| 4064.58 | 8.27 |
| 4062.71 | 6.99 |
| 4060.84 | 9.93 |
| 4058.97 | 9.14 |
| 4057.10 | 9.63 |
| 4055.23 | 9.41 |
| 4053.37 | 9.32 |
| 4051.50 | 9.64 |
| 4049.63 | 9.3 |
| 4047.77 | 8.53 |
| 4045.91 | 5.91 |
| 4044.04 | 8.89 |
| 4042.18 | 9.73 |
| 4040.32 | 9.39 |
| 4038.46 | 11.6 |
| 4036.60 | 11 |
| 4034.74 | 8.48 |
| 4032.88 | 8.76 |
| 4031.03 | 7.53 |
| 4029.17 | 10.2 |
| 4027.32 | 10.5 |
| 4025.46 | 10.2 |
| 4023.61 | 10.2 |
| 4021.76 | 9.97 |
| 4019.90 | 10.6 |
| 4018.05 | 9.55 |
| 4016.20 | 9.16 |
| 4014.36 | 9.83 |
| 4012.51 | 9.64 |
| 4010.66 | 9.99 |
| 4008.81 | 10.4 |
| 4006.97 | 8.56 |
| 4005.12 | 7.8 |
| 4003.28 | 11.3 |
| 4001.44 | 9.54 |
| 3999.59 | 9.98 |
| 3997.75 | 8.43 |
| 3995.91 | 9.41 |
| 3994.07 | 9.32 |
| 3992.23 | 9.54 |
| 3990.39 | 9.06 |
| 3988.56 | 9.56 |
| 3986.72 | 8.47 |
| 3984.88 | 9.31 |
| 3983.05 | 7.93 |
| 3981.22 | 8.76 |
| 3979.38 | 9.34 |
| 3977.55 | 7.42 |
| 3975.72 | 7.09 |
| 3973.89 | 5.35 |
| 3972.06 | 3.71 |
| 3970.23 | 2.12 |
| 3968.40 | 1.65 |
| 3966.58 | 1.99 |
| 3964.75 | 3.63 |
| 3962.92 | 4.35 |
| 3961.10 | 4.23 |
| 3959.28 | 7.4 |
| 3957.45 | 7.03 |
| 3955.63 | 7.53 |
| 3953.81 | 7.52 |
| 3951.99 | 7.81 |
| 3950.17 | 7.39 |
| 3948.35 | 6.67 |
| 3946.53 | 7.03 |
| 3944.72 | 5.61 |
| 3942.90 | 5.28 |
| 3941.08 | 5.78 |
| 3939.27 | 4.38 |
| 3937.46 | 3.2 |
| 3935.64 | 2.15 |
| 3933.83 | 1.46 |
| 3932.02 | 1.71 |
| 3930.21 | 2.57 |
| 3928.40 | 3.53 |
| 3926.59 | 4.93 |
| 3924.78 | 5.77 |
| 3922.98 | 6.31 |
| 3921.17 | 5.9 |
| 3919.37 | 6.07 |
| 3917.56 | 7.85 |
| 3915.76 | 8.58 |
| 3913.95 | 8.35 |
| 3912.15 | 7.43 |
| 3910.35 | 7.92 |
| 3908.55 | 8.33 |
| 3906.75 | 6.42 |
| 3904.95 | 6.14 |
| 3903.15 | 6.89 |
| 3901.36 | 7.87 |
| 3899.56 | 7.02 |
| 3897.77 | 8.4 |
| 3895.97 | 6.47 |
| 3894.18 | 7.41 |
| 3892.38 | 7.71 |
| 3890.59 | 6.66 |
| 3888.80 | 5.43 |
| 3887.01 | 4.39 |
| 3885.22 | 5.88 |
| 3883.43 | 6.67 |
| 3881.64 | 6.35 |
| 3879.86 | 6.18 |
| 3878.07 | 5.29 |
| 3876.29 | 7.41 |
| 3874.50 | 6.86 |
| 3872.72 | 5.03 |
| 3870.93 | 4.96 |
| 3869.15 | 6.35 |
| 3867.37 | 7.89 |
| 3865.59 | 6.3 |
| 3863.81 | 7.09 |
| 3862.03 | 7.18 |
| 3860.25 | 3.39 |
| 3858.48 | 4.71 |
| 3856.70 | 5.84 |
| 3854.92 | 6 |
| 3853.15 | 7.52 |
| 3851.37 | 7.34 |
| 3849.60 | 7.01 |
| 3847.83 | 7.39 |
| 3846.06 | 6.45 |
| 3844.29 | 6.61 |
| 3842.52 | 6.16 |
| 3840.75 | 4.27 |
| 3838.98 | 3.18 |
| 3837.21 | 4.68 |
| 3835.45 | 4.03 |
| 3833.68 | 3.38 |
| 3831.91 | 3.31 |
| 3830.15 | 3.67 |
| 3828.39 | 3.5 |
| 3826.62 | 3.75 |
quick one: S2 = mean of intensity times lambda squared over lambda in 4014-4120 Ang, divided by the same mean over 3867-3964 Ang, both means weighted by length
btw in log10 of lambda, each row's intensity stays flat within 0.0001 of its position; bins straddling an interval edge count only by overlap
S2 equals 1.68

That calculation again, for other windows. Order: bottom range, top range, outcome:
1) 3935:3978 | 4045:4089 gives 1.83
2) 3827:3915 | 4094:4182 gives 1.83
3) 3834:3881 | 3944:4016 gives 1.35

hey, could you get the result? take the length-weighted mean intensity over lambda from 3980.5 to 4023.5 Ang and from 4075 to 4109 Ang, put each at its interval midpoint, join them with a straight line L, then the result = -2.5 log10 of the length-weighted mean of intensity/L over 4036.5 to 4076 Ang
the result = 0.049 mag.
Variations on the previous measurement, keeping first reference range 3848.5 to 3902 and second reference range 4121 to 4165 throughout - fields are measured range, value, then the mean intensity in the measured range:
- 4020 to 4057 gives -0.10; 9.43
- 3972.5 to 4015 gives -0.11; 8.89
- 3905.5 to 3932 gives 0.12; 6.26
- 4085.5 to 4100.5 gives -0.10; 10.2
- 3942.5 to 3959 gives 0.07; 6.94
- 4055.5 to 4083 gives -0.01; 9.08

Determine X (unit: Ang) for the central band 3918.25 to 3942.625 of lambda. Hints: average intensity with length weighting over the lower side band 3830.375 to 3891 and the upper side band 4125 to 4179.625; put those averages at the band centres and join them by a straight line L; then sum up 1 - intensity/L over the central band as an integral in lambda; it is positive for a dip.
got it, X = 9.2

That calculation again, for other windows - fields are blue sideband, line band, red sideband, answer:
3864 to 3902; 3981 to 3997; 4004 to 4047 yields -0.60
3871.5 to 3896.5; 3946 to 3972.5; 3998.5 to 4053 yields 8.63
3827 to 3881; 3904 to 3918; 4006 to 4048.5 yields -1.44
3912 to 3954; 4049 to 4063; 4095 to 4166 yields -1.87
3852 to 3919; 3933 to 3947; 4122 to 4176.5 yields 5.82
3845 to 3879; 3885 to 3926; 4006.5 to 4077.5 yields 0.72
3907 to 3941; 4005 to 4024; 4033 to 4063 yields -3.45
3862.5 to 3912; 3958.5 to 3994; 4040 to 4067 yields 6.47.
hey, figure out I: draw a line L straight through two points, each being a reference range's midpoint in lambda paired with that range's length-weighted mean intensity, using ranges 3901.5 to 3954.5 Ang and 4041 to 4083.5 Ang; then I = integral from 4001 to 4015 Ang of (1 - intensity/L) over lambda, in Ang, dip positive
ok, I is -3.5 Ang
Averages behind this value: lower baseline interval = 5.85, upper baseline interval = 9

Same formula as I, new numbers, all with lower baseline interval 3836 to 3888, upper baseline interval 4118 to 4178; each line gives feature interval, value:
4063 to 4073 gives 0.2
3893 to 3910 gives -1.8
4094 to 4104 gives 0.2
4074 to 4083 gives -0.5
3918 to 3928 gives 1.5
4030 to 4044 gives -1.8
